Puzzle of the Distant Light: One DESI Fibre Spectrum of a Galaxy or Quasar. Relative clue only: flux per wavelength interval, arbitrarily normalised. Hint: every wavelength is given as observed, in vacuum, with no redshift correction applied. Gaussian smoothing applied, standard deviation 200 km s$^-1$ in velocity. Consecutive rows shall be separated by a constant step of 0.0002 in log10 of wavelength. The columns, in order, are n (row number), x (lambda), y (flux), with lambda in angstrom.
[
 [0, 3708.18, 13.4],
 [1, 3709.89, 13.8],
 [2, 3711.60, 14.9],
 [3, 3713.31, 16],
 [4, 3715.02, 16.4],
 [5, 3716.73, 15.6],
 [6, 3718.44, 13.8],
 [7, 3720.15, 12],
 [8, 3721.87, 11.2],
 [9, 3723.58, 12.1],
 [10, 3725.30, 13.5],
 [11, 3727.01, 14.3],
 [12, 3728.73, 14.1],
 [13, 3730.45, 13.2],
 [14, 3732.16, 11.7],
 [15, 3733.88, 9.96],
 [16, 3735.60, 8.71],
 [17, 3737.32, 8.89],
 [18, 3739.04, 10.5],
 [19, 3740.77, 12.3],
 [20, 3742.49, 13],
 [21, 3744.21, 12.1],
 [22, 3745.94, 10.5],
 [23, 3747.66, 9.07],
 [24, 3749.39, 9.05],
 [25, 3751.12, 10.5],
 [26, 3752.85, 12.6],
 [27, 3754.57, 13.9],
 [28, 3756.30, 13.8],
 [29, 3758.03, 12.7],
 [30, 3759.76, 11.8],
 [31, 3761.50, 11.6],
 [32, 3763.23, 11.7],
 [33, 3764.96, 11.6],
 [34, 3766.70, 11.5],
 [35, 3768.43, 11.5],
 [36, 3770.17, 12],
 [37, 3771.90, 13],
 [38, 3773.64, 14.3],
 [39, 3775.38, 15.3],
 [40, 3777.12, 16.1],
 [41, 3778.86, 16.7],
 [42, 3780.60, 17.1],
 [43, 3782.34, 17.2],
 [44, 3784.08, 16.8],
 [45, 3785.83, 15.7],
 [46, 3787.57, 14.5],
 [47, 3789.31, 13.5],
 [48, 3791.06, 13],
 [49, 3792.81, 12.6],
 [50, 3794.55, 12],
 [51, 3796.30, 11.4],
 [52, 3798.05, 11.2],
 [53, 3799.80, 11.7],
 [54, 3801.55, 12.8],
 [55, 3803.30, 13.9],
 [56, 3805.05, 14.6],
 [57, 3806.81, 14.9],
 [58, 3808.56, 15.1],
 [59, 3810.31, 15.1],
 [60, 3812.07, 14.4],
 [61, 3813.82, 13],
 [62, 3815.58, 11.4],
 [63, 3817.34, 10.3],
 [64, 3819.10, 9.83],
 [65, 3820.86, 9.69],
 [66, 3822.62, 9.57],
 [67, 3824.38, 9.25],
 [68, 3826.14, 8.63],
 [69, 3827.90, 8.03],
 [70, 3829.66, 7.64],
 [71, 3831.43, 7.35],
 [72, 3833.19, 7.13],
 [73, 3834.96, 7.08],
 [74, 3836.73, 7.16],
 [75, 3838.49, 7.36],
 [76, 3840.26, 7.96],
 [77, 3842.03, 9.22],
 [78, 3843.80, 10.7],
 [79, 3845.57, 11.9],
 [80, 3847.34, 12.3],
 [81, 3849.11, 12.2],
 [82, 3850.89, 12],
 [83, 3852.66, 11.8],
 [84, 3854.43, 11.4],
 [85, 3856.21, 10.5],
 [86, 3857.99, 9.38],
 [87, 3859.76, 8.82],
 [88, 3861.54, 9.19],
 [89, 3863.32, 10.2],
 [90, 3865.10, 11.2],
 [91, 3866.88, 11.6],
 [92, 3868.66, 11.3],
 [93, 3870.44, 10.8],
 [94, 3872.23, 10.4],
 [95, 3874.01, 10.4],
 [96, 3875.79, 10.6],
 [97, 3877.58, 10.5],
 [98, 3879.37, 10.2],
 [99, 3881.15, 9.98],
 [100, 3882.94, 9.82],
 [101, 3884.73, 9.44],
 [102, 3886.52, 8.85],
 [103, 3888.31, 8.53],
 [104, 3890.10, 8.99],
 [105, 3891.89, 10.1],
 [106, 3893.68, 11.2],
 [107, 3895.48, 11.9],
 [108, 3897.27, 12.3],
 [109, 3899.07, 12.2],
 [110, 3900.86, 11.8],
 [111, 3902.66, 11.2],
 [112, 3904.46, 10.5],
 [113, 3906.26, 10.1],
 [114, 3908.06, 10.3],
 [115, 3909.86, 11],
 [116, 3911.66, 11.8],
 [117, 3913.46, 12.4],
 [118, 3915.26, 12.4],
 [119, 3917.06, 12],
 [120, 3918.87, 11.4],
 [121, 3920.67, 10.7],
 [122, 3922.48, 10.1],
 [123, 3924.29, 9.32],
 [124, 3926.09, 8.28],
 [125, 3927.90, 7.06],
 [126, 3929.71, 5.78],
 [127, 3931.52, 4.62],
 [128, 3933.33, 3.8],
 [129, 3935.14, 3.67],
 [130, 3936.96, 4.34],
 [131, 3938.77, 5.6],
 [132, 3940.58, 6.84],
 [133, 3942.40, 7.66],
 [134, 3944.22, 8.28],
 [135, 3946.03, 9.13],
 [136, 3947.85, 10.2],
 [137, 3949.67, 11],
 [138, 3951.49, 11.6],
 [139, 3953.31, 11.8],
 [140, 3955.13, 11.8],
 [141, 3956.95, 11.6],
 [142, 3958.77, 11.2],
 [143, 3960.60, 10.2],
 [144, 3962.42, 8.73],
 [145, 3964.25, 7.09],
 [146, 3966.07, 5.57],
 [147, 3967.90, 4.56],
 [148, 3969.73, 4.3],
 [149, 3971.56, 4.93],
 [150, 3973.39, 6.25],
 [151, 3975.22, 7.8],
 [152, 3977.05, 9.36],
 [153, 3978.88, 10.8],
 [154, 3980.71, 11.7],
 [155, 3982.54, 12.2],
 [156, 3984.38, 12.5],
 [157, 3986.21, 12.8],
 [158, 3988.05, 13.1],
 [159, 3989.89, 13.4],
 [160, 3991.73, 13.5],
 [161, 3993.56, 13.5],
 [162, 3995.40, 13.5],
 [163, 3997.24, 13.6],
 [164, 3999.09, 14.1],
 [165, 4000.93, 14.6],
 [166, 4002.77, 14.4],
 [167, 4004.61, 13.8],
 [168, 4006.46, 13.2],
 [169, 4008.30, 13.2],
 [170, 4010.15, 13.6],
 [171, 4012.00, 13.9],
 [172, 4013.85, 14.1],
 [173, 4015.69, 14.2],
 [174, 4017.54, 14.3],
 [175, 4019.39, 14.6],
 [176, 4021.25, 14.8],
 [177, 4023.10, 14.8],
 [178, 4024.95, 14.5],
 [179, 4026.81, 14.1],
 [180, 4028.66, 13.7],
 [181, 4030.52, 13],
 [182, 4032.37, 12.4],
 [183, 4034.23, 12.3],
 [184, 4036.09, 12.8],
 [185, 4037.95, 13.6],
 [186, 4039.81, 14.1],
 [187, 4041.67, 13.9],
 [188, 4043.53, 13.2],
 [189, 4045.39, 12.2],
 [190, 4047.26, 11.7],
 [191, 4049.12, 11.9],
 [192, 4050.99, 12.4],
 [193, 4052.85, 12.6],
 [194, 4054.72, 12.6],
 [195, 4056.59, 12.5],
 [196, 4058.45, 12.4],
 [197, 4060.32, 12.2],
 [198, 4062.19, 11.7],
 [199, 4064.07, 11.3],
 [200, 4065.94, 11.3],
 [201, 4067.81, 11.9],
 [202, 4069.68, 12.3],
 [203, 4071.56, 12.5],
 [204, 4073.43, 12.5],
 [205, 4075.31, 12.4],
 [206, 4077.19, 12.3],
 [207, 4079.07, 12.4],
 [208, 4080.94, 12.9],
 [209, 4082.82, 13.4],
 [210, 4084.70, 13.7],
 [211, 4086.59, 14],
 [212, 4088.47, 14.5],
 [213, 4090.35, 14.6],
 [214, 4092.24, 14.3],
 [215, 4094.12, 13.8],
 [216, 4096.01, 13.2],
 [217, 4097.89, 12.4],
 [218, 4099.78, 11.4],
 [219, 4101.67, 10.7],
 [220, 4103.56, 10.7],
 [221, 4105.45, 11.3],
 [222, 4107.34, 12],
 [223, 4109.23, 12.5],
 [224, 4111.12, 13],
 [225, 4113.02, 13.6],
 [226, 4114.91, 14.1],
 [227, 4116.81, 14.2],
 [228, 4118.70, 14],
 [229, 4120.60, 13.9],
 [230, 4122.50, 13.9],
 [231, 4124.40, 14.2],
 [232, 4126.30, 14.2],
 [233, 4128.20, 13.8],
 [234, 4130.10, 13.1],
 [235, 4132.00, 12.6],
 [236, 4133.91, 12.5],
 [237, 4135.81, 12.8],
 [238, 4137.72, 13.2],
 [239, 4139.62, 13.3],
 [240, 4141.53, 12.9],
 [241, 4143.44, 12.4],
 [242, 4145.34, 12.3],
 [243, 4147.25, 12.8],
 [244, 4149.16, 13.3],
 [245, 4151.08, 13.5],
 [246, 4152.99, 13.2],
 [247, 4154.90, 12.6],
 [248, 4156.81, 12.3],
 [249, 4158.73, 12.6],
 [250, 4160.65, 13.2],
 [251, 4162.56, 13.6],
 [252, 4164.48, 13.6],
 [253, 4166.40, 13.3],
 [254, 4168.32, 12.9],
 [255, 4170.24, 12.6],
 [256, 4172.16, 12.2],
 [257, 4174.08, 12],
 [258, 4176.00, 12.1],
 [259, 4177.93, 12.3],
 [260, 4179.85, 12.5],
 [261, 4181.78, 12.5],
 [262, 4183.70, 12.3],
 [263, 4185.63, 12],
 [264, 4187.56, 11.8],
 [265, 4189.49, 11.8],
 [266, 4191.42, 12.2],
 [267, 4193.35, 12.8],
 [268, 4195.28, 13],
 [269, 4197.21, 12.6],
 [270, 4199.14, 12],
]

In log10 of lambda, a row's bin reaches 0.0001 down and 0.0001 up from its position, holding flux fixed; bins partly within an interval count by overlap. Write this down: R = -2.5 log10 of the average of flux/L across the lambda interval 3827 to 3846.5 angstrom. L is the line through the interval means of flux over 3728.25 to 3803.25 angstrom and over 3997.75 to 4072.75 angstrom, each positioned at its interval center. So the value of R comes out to 0.46 mag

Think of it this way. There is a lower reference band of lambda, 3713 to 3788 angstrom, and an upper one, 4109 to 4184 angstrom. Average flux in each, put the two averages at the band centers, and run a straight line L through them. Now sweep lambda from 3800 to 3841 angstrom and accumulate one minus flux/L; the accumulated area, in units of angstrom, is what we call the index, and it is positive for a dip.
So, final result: 7.6 angstrom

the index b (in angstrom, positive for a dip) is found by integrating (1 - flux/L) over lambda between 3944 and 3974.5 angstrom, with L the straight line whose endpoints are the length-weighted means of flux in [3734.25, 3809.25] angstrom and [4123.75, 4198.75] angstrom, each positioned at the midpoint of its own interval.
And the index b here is 9.7 angstrom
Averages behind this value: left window 12.8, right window 12.8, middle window 8.72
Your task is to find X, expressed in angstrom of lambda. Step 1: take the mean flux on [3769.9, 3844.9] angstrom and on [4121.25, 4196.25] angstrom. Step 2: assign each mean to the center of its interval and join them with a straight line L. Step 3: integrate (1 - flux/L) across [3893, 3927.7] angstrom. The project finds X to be 3.45 angstrom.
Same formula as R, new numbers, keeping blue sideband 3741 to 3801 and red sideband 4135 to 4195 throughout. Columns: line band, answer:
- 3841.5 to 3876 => 0.191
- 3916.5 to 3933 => 0.441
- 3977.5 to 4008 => -0.026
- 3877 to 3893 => 0.319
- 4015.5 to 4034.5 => -0.093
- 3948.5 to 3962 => 0.148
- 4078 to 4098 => -0.072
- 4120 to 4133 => -0.078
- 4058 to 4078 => 0.060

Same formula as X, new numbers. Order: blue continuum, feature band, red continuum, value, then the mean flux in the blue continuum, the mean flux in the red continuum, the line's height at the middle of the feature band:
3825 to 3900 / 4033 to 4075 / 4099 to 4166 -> -1.27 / 9.96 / 13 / 12.1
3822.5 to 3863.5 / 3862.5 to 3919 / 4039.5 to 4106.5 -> -3.90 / 9.44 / 12.6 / 10.1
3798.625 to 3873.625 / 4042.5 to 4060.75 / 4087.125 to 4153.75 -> 0.19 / 10.7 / 13.1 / 12.5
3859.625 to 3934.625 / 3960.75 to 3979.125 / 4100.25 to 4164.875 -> 6.75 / 10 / 13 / 11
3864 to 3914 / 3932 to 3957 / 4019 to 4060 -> 7.35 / 10.7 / 13.2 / 11.6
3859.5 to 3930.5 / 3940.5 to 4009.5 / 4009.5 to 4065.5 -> 7.48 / 10.4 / 13.2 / 11.9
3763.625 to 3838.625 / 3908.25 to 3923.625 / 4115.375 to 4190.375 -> 1.30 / 12.2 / 12.9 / 12.4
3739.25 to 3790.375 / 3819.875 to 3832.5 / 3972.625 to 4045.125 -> 4.36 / 13.1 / 13.1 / 13.1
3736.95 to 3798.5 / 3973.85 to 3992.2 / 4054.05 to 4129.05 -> 1.89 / 12.9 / 12.9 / 12.9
